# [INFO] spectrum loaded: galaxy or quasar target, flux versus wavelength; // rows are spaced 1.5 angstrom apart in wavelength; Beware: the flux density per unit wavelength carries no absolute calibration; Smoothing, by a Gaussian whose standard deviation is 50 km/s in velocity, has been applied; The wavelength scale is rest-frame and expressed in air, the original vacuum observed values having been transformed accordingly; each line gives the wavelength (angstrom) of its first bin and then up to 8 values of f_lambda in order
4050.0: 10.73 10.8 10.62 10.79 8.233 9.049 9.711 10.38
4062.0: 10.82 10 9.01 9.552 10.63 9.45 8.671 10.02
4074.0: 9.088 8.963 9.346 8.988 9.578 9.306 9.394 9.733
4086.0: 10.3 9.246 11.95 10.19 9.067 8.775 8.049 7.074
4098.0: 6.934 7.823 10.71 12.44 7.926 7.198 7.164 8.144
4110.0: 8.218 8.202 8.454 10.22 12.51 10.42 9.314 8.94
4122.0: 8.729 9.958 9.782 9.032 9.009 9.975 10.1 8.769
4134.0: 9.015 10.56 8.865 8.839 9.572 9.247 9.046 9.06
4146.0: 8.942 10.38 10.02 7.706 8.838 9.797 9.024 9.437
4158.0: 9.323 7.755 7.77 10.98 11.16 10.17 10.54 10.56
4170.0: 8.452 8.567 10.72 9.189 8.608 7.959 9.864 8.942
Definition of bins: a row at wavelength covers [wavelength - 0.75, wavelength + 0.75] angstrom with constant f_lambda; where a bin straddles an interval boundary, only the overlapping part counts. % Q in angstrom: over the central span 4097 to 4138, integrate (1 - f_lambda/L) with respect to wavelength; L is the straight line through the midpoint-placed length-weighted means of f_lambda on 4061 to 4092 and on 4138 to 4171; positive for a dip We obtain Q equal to 1.51 angstrom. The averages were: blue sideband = 9.7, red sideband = 9.39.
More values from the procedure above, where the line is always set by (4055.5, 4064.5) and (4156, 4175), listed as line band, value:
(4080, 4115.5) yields 2.4 angstrom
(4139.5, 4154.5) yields 0.6 angstrom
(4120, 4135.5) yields 0.4 angstrom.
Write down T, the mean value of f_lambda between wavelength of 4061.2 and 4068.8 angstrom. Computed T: 10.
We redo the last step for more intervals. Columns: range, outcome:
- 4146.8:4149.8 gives 10.2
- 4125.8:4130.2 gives 9.33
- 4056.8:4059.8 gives 9.4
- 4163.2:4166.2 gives 10.7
